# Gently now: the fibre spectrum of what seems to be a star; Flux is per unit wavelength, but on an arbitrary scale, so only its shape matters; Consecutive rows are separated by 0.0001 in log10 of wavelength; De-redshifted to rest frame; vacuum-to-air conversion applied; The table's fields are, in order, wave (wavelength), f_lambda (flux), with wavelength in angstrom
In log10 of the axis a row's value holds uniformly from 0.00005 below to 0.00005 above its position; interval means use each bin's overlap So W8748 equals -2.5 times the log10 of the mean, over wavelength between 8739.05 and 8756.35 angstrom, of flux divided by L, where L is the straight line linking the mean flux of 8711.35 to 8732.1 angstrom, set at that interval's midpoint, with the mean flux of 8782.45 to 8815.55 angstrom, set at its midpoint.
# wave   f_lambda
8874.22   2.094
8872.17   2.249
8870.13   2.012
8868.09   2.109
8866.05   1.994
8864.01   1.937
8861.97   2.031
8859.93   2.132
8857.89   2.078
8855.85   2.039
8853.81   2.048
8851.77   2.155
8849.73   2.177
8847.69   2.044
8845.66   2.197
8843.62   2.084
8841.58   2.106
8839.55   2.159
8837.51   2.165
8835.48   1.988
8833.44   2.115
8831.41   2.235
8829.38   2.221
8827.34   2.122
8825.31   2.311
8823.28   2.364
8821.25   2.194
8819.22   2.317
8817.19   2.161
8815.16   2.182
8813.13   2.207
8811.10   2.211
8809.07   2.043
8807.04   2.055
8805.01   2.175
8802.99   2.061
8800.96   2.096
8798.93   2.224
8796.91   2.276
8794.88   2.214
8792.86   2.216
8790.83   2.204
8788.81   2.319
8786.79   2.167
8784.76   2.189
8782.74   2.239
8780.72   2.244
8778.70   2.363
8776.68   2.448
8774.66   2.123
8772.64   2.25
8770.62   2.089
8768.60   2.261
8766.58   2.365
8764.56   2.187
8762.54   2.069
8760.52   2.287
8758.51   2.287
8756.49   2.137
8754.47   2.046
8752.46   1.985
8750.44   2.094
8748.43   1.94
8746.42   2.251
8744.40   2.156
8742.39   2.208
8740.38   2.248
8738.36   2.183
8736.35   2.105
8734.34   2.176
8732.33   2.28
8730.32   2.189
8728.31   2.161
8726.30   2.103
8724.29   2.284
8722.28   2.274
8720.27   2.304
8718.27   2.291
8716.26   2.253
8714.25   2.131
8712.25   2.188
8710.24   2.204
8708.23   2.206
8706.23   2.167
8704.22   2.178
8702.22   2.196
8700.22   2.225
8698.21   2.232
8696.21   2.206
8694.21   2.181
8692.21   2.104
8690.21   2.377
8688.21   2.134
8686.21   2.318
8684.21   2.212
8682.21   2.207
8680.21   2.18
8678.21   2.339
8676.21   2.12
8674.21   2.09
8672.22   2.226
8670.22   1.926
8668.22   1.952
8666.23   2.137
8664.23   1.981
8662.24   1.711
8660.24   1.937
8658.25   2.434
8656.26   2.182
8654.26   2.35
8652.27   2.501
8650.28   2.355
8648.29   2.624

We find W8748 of 0.045 mag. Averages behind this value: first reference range 2.22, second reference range 2.18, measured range 2.12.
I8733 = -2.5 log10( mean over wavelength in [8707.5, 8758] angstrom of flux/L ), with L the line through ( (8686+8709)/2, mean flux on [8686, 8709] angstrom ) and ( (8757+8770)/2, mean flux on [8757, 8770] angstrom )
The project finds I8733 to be 0.02 mag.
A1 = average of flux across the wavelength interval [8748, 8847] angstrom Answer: 2.18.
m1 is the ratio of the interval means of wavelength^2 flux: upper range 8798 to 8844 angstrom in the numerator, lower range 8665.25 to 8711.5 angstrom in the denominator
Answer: 1.0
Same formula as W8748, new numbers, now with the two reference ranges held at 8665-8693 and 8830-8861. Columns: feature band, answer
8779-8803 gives -0.04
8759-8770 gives -0.05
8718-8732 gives -0.04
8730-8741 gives -0.02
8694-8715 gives -0.02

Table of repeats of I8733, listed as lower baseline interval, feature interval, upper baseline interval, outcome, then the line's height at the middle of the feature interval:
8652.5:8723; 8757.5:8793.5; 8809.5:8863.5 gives -0.04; 2.16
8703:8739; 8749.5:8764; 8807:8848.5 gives 0.03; 2.19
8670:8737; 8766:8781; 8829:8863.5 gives -0.05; 2.16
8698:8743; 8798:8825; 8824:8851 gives -0.01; 2.16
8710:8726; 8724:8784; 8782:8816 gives 0.01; 2.21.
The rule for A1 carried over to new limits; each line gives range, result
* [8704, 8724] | 2.22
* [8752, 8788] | 2.21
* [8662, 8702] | 2.15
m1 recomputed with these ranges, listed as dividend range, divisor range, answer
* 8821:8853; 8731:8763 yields 1.02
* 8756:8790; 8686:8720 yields 1.03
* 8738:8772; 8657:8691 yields 1.03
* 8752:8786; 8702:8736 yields 1.01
